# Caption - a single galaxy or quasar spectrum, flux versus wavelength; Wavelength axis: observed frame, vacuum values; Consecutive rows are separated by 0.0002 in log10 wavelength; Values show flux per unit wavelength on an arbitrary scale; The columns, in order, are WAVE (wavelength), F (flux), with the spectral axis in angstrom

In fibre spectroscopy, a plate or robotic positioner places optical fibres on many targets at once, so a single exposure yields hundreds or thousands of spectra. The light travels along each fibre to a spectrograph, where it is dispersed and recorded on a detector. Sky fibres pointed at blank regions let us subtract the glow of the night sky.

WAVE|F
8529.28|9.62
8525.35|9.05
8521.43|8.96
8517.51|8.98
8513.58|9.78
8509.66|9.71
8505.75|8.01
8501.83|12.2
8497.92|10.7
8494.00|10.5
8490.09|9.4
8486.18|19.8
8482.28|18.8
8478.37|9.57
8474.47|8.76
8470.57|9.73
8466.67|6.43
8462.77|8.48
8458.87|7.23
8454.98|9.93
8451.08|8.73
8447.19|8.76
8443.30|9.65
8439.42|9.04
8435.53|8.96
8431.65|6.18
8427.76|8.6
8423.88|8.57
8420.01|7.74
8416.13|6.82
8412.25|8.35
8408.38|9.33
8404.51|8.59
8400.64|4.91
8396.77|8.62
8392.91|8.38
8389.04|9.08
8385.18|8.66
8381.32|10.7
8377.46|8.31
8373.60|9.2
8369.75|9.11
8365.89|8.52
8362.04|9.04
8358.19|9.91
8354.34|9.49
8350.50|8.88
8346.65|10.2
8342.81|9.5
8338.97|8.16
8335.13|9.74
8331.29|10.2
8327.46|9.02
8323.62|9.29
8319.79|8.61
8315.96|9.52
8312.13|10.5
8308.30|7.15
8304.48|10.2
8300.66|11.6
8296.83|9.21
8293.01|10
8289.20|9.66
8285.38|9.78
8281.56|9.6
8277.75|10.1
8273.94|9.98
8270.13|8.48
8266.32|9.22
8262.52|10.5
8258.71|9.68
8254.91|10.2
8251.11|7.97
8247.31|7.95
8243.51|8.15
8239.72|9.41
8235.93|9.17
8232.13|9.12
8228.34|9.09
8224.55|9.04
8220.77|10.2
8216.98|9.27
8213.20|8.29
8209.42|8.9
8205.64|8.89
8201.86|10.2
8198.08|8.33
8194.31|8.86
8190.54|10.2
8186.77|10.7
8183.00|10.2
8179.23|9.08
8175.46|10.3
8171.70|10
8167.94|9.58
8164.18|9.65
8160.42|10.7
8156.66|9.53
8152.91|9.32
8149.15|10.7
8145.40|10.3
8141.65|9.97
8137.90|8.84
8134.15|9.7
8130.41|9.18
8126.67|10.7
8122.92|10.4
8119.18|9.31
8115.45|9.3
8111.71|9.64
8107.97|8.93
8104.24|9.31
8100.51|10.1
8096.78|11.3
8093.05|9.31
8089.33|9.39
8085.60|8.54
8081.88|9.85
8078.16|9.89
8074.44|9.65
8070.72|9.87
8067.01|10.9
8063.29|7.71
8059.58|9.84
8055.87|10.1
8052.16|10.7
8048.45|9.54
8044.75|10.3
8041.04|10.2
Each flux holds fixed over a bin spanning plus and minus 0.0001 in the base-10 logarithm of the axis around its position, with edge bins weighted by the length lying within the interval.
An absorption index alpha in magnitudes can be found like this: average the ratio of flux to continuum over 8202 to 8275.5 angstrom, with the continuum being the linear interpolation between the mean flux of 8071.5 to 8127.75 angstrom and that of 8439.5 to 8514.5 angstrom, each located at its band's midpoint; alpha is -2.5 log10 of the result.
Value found 0.087 mag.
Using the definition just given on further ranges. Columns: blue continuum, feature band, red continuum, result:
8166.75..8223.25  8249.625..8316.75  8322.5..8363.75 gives -0.02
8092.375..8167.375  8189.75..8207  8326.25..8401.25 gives 0.04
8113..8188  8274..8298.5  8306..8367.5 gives -0.04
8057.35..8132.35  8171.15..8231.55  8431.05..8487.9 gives 0.04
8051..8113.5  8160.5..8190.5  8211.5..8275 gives -0.07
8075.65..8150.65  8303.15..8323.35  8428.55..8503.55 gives 0.09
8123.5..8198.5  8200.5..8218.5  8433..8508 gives 0.09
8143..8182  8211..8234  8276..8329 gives 0.07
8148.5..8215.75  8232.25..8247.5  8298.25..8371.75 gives 0.09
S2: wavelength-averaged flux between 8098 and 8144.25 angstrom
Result 9.65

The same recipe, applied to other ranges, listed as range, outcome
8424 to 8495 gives 9.88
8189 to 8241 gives 9.2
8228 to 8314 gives 9.43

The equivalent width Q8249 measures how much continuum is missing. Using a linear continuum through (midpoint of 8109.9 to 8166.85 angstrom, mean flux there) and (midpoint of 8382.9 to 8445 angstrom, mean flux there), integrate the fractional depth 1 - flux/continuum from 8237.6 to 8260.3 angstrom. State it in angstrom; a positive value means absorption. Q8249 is 0.7 angstrom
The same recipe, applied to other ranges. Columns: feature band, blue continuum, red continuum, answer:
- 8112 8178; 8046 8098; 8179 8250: -2.6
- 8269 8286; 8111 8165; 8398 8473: -1.0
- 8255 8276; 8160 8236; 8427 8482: -0.7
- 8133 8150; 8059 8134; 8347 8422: -0.7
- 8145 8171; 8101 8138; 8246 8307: -1.0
